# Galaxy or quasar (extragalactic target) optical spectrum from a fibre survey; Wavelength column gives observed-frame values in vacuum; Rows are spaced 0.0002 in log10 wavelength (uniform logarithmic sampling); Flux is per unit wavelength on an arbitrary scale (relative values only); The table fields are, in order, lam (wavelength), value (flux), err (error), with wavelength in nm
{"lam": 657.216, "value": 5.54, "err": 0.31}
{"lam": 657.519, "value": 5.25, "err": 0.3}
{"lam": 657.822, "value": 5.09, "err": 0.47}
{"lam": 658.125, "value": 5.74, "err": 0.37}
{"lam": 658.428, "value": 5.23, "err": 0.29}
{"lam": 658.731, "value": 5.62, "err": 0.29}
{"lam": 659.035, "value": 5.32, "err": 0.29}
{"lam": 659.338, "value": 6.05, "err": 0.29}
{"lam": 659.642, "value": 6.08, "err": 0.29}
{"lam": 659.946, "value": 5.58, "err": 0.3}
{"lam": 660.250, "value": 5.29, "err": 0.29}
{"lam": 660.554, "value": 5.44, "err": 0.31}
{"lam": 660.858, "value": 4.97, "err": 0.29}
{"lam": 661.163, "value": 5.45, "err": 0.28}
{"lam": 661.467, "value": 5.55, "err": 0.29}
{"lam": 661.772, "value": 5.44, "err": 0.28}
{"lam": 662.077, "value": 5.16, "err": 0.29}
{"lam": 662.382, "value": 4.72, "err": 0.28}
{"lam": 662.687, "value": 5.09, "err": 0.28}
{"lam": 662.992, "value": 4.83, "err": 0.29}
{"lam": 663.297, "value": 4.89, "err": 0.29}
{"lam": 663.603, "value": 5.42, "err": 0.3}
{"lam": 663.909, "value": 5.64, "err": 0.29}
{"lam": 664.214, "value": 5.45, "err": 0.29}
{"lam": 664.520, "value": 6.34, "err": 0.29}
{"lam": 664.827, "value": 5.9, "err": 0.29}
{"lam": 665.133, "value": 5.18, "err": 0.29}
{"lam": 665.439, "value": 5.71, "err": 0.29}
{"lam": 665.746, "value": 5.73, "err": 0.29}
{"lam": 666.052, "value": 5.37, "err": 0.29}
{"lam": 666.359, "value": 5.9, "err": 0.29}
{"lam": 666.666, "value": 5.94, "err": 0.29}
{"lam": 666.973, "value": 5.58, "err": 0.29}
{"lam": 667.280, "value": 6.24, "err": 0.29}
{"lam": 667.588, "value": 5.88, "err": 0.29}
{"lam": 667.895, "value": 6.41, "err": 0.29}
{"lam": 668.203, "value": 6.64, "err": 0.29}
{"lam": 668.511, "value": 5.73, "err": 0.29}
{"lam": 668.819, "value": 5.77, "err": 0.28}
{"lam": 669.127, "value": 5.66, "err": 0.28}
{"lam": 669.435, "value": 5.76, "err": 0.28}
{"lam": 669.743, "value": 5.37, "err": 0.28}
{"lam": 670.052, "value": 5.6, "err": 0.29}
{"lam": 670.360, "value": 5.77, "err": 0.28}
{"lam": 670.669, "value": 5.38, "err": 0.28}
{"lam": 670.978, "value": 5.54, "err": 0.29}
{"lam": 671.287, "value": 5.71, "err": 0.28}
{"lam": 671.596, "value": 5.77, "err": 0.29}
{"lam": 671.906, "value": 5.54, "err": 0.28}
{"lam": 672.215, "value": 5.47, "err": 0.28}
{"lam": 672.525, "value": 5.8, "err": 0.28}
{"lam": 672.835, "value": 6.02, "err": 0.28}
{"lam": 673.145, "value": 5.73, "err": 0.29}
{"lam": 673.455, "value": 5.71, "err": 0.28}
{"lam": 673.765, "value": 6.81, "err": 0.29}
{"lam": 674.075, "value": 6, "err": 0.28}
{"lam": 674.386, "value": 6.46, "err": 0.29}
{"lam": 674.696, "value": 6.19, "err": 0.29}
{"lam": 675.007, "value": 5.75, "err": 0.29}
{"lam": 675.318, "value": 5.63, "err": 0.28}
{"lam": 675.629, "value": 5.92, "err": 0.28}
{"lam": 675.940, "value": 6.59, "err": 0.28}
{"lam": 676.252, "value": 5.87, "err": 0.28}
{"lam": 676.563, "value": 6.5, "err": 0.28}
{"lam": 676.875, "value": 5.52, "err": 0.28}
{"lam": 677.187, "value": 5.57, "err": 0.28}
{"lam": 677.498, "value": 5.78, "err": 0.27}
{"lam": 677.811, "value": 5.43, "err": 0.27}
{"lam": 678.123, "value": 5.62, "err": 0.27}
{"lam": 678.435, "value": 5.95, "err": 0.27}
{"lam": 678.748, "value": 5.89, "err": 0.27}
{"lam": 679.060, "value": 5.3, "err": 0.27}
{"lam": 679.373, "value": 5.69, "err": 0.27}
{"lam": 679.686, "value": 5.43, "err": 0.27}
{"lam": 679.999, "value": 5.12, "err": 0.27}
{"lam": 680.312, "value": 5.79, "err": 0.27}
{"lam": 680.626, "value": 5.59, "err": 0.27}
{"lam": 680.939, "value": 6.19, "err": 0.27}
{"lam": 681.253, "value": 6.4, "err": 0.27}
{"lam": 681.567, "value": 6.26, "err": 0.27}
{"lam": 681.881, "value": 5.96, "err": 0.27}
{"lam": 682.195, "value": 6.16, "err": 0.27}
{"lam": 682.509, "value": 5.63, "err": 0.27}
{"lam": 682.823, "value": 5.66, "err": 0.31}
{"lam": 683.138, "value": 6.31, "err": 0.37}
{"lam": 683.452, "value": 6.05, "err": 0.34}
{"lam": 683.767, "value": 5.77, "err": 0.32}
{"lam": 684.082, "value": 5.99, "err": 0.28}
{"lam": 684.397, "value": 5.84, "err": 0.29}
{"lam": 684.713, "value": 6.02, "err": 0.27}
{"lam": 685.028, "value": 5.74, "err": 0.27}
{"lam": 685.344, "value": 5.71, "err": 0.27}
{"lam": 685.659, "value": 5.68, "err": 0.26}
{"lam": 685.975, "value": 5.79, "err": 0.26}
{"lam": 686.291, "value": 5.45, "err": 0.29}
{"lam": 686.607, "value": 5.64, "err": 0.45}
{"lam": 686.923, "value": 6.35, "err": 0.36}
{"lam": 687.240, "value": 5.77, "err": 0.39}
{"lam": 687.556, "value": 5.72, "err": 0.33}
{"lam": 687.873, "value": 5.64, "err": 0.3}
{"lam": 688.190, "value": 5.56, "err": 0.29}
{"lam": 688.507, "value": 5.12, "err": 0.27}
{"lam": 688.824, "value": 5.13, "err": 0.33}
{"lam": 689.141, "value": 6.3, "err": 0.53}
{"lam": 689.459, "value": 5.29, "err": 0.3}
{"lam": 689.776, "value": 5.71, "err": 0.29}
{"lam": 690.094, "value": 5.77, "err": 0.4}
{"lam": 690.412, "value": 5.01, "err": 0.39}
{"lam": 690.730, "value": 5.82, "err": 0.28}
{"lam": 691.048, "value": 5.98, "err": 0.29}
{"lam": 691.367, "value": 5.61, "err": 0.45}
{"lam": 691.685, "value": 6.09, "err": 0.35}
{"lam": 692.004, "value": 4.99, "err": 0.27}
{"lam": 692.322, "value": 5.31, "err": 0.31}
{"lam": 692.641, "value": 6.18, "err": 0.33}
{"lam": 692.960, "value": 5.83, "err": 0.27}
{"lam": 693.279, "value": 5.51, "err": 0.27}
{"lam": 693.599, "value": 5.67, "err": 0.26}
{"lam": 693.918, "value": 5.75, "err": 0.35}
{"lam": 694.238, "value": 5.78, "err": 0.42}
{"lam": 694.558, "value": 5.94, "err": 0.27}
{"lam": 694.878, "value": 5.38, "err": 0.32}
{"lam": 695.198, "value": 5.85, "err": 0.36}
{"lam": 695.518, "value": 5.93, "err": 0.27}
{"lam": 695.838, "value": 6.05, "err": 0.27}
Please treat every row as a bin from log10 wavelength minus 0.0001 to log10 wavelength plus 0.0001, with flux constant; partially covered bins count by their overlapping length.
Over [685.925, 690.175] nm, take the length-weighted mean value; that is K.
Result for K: 5.65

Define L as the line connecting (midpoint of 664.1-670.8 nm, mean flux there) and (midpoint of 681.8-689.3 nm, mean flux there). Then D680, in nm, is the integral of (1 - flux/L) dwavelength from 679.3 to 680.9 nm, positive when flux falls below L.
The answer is 0.06 nm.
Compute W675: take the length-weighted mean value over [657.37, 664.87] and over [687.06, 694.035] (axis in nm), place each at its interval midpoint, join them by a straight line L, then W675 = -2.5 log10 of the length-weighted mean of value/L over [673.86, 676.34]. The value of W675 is -0.10 mag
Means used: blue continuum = 5.41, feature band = 6.07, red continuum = 5.63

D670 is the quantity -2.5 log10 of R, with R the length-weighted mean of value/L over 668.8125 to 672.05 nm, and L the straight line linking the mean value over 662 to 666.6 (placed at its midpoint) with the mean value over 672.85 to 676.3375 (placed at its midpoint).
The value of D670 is 0.04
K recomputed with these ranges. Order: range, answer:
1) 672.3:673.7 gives 5.86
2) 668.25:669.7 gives 5.77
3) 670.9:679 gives 5.87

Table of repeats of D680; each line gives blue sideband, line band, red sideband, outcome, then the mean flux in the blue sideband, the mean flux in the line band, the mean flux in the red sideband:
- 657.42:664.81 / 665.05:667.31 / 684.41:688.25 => -0.09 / 5.41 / 5.7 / 5.76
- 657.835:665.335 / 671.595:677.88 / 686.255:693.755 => -0.44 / 5.43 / 5.92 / 5.65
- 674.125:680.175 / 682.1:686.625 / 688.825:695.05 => -0.07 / 5.8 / 5.83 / 5.67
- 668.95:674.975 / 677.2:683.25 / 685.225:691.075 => -0.07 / 5.8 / 5.79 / 5.65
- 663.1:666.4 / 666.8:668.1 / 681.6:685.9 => -0.10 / 5.57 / 6.05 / 5.9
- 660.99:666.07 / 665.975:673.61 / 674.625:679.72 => -0.26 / 5.4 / 5.77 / 5.8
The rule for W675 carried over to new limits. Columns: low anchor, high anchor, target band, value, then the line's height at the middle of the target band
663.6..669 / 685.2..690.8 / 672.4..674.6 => -0.058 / 5.77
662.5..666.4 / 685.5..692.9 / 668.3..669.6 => -0.050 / 5.51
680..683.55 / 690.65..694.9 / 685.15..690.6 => 0.037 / 5.82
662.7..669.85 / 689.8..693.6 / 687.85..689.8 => 0.027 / 5.65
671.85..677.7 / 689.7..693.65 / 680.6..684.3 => -0.037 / 5.81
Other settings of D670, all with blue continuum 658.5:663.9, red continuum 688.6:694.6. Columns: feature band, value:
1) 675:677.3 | -0.08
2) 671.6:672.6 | -0.03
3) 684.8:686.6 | -0.02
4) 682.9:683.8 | -0.09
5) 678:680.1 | -0.01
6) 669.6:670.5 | -0.03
